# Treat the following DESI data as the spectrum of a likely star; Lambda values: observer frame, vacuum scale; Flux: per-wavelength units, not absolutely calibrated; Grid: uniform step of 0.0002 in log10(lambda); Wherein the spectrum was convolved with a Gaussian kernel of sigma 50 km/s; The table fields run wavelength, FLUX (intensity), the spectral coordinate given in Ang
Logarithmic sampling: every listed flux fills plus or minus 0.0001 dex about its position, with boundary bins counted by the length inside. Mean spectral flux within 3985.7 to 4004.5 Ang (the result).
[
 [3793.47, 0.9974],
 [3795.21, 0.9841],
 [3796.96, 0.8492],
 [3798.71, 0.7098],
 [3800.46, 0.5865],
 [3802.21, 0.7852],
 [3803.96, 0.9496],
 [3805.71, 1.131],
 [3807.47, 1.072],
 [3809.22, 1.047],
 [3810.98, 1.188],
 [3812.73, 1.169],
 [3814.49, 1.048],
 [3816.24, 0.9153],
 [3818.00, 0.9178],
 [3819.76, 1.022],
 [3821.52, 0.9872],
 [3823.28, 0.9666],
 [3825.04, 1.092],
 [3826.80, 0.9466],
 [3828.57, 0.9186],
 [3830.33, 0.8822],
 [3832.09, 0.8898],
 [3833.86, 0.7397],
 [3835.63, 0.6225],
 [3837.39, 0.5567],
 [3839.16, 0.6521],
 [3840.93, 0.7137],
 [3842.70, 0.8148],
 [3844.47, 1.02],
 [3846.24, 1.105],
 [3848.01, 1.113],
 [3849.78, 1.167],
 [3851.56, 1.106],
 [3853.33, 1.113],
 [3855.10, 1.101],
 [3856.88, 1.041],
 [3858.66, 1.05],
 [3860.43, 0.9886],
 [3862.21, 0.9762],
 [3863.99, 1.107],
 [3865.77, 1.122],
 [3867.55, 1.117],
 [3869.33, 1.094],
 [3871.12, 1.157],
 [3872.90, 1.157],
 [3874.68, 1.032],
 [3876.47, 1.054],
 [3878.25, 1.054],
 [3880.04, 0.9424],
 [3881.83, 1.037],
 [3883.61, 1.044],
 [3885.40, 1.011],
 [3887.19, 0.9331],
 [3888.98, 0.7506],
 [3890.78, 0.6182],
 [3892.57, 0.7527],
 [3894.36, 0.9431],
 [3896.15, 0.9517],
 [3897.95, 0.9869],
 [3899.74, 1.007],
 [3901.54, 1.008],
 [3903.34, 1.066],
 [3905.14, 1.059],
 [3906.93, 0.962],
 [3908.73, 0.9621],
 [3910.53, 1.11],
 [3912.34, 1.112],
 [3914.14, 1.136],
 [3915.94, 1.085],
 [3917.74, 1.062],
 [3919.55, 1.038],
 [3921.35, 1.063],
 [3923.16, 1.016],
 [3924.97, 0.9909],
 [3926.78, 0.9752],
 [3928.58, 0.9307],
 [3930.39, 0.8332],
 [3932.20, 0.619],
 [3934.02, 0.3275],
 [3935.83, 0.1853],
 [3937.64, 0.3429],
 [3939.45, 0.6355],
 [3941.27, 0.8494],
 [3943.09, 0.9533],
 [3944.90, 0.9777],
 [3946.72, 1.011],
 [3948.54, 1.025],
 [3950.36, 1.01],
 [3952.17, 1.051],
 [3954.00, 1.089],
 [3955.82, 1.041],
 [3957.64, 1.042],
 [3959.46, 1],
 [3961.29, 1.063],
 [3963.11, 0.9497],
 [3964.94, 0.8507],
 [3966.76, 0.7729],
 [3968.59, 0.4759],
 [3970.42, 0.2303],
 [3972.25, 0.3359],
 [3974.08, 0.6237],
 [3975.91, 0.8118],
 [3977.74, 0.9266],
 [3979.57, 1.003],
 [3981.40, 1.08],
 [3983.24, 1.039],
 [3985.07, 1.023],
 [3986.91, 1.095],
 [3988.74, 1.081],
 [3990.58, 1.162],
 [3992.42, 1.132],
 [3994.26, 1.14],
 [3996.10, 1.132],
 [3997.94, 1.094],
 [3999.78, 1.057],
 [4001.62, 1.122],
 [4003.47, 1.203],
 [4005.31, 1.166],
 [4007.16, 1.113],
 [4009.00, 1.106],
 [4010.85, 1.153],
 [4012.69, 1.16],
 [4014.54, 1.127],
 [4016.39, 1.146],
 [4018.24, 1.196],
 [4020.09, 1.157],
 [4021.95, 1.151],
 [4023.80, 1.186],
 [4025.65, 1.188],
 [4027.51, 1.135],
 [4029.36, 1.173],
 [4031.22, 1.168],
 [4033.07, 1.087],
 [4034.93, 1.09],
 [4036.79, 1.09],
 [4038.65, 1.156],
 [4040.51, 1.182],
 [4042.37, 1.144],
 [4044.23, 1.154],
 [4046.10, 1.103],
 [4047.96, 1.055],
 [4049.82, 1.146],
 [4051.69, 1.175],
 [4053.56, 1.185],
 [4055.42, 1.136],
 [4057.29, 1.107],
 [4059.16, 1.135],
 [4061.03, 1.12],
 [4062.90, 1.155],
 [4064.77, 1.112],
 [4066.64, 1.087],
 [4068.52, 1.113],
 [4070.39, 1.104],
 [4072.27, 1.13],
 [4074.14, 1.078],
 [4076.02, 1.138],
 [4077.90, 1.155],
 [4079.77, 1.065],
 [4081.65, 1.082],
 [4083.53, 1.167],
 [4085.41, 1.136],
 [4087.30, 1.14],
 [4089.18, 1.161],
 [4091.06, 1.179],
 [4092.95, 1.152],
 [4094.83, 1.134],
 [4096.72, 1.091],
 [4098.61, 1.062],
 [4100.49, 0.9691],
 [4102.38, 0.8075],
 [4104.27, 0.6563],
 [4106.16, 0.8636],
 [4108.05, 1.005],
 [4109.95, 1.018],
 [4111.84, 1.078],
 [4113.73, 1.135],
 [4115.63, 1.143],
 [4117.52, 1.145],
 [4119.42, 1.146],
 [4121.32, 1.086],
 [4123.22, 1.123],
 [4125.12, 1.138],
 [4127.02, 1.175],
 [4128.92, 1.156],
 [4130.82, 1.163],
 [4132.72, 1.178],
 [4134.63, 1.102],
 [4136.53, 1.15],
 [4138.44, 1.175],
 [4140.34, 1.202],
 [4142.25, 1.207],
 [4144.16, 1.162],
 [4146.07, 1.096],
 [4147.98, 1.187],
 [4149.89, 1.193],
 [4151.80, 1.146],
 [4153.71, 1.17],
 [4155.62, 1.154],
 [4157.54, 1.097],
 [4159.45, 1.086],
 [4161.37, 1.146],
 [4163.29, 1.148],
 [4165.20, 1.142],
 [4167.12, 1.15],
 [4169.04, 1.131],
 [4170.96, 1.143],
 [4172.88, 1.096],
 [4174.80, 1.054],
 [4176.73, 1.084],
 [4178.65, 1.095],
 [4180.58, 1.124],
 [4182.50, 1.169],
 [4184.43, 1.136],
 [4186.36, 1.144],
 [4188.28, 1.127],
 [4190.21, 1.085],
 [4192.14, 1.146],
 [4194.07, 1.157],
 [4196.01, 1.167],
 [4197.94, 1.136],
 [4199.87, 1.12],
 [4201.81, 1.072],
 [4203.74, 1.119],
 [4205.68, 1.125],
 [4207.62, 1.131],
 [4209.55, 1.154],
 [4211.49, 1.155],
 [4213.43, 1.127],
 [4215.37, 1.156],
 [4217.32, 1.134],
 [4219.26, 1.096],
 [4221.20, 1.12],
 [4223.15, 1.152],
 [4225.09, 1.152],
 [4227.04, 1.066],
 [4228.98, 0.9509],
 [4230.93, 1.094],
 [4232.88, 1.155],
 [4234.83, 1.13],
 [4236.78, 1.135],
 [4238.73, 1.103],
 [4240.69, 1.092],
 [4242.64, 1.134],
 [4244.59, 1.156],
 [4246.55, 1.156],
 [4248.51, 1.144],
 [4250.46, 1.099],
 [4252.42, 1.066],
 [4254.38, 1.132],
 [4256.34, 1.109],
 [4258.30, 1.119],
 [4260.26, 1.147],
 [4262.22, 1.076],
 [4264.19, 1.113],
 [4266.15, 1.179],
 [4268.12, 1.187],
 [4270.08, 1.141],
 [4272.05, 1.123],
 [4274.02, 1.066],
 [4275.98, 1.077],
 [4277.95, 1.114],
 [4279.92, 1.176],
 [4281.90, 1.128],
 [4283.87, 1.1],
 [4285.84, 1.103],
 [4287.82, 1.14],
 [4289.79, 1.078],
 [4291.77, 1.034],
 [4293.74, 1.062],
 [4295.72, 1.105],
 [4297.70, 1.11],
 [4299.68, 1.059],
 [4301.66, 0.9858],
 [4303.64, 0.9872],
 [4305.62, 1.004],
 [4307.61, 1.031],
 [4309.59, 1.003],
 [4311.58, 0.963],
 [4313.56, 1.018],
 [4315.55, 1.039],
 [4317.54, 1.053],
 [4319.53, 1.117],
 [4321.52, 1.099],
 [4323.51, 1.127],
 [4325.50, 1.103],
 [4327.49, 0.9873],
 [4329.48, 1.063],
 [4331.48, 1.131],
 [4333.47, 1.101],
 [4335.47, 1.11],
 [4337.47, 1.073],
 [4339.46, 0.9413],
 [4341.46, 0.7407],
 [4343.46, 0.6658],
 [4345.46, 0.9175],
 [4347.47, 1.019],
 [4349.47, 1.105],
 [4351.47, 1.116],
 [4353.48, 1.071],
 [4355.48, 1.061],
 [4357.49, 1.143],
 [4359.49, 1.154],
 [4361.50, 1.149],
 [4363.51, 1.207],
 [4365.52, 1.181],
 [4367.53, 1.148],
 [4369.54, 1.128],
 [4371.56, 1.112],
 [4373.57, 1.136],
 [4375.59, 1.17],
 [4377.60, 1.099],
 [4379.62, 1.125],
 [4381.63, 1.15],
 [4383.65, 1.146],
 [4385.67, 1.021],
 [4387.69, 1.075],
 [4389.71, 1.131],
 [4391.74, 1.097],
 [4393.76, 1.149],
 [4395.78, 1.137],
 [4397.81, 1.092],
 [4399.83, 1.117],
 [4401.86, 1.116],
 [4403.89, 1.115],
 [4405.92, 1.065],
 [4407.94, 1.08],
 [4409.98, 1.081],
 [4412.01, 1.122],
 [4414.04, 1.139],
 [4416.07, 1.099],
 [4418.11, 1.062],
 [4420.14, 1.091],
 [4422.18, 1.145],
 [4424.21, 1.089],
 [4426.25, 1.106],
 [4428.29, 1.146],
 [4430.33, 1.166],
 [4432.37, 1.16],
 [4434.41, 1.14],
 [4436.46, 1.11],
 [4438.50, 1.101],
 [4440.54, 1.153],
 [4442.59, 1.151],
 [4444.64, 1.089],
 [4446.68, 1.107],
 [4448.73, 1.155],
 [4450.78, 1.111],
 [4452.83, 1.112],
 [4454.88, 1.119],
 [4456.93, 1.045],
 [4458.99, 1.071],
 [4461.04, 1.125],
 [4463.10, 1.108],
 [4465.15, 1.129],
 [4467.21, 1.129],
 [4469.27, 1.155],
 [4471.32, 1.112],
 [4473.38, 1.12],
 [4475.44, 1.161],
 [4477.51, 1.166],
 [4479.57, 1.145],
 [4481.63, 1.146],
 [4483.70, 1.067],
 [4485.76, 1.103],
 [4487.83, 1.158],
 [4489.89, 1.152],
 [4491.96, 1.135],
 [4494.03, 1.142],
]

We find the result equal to 1.12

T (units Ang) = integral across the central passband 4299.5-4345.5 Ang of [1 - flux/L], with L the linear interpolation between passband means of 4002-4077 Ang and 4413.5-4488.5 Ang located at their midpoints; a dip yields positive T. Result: 4.57 Ang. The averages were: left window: 1.14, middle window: 1.01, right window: 1.12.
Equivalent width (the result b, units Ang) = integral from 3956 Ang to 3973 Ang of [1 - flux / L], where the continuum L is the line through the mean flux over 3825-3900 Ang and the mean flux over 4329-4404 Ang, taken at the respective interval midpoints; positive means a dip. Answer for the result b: 3.9 Ang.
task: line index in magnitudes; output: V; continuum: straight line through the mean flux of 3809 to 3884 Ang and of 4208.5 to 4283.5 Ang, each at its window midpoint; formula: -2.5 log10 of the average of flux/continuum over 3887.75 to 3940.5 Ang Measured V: 0.16 mag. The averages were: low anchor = 0.995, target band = 0.88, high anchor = 1.12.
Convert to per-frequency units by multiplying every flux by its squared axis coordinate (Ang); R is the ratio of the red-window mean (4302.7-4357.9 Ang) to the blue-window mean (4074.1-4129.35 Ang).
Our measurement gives 1.1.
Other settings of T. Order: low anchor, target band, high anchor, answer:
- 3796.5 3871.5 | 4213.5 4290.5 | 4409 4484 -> -3.37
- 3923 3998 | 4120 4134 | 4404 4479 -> -2.70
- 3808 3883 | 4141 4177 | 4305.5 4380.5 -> -3.45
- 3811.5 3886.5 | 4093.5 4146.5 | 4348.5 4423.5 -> -1.53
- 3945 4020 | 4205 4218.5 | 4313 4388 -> -1.22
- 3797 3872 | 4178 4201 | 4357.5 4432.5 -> -1.48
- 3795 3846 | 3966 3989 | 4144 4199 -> 4.73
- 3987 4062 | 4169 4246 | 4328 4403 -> -0.85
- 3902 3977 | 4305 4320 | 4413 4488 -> 0.39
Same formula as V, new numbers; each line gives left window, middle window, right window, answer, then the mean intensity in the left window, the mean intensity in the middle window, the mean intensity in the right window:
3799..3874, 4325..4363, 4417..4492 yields 0.062 mag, 0.978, 1.04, 1.12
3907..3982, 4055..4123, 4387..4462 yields -0.152 mag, 0.868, 1.08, 1.11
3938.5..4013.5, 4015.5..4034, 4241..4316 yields -0.171 mag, 0.97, 1.16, 1.09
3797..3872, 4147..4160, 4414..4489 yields -0.102 mag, 0.968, 1.15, 1.12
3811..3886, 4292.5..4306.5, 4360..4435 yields 0.054 mag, 0.992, 1.05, 1.12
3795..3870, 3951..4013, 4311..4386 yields 0.017 mag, 0.962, 0.979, 1.07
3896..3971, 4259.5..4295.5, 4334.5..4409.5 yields -0.070 mag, 0.903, 1.11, 1.08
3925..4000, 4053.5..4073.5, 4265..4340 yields -0.196 mag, 0.878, 1.12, 1.08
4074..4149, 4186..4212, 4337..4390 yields -0.039 mag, 1.1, 1.13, 1.07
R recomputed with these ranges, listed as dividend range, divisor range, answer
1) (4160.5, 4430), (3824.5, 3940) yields 1.43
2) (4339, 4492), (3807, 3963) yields 1.49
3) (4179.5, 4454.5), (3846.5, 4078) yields 1.28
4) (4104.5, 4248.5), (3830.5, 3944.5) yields 1.39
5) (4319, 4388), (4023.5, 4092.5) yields 1.09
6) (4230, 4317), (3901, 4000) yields 1.39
